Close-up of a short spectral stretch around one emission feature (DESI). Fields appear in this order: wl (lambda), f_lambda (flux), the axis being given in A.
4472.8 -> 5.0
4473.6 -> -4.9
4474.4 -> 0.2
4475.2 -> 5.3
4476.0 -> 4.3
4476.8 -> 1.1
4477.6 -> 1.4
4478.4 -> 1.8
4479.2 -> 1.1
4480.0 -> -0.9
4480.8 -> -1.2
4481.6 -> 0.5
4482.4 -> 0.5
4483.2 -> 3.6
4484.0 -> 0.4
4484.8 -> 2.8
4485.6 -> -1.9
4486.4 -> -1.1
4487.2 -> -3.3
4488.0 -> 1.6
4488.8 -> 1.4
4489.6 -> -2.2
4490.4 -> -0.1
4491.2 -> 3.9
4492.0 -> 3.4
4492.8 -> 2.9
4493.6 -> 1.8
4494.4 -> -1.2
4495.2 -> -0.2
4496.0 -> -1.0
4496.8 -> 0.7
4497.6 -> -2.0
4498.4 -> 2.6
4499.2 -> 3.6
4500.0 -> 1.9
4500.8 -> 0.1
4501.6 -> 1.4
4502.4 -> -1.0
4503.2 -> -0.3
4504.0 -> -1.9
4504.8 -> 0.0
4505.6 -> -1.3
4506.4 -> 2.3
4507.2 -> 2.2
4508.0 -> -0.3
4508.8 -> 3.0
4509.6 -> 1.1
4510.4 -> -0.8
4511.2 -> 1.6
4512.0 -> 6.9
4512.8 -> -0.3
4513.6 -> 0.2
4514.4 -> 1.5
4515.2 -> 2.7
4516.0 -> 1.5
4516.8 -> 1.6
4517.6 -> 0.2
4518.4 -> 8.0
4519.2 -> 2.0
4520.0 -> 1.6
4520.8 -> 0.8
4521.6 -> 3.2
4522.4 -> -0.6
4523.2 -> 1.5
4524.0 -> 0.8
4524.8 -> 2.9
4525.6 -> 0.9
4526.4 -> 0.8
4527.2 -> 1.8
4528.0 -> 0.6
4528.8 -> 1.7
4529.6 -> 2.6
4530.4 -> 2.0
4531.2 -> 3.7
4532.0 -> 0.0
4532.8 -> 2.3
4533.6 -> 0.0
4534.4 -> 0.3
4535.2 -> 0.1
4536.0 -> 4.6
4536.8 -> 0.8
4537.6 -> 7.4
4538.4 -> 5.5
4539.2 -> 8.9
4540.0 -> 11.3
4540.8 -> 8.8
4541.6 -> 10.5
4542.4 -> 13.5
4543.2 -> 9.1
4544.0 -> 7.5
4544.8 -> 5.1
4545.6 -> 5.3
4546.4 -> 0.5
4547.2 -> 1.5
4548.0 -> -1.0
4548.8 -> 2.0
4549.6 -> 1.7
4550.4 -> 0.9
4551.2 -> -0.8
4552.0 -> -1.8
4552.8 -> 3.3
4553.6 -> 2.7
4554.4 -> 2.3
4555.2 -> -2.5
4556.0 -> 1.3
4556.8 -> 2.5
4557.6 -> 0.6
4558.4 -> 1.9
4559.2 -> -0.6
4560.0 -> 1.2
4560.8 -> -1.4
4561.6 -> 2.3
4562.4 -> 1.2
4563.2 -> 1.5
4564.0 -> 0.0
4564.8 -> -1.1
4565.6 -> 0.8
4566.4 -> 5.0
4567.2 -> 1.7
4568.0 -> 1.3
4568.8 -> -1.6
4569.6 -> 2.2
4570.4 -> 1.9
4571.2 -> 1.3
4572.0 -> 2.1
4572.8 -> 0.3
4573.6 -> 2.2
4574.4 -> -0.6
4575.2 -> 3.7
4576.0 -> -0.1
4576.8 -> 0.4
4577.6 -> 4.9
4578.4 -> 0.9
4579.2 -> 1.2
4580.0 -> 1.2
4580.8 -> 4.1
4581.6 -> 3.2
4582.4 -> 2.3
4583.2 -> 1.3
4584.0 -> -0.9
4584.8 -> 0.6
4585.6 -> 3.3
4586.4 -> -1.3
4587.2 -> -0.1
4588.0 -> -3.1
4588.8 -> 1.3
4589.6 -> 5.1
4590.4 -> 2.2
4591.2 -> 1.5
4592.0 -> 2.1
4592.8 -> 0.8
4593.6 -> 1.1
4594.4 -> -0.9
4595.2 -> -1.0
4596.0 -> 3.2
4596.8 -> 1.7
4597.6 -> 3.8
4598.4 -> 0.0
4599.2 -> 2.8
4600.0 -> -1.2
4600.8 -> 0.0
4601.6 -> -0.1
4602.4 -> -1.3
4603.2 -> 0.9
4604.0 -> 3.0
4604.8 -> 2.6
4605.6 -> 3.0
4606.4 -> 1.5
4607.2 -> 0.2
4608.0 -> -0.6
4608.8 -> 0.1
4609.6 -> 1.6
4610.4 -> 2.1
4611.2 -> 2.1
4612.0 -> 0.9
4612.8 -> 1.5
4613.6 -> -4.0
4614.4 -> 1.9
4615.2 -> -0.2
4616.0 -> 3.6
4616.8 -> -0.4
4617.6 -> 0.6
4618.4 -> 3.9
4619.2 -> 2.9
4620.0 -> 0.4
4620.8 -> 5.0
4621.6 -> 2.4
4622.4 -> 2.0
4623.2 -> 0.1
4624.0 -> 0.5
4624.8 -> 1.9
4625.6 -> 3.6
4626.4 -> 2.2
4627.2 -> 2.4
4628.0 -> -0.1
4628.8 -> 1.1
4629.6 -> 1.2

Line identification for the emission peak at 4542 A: [O II]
